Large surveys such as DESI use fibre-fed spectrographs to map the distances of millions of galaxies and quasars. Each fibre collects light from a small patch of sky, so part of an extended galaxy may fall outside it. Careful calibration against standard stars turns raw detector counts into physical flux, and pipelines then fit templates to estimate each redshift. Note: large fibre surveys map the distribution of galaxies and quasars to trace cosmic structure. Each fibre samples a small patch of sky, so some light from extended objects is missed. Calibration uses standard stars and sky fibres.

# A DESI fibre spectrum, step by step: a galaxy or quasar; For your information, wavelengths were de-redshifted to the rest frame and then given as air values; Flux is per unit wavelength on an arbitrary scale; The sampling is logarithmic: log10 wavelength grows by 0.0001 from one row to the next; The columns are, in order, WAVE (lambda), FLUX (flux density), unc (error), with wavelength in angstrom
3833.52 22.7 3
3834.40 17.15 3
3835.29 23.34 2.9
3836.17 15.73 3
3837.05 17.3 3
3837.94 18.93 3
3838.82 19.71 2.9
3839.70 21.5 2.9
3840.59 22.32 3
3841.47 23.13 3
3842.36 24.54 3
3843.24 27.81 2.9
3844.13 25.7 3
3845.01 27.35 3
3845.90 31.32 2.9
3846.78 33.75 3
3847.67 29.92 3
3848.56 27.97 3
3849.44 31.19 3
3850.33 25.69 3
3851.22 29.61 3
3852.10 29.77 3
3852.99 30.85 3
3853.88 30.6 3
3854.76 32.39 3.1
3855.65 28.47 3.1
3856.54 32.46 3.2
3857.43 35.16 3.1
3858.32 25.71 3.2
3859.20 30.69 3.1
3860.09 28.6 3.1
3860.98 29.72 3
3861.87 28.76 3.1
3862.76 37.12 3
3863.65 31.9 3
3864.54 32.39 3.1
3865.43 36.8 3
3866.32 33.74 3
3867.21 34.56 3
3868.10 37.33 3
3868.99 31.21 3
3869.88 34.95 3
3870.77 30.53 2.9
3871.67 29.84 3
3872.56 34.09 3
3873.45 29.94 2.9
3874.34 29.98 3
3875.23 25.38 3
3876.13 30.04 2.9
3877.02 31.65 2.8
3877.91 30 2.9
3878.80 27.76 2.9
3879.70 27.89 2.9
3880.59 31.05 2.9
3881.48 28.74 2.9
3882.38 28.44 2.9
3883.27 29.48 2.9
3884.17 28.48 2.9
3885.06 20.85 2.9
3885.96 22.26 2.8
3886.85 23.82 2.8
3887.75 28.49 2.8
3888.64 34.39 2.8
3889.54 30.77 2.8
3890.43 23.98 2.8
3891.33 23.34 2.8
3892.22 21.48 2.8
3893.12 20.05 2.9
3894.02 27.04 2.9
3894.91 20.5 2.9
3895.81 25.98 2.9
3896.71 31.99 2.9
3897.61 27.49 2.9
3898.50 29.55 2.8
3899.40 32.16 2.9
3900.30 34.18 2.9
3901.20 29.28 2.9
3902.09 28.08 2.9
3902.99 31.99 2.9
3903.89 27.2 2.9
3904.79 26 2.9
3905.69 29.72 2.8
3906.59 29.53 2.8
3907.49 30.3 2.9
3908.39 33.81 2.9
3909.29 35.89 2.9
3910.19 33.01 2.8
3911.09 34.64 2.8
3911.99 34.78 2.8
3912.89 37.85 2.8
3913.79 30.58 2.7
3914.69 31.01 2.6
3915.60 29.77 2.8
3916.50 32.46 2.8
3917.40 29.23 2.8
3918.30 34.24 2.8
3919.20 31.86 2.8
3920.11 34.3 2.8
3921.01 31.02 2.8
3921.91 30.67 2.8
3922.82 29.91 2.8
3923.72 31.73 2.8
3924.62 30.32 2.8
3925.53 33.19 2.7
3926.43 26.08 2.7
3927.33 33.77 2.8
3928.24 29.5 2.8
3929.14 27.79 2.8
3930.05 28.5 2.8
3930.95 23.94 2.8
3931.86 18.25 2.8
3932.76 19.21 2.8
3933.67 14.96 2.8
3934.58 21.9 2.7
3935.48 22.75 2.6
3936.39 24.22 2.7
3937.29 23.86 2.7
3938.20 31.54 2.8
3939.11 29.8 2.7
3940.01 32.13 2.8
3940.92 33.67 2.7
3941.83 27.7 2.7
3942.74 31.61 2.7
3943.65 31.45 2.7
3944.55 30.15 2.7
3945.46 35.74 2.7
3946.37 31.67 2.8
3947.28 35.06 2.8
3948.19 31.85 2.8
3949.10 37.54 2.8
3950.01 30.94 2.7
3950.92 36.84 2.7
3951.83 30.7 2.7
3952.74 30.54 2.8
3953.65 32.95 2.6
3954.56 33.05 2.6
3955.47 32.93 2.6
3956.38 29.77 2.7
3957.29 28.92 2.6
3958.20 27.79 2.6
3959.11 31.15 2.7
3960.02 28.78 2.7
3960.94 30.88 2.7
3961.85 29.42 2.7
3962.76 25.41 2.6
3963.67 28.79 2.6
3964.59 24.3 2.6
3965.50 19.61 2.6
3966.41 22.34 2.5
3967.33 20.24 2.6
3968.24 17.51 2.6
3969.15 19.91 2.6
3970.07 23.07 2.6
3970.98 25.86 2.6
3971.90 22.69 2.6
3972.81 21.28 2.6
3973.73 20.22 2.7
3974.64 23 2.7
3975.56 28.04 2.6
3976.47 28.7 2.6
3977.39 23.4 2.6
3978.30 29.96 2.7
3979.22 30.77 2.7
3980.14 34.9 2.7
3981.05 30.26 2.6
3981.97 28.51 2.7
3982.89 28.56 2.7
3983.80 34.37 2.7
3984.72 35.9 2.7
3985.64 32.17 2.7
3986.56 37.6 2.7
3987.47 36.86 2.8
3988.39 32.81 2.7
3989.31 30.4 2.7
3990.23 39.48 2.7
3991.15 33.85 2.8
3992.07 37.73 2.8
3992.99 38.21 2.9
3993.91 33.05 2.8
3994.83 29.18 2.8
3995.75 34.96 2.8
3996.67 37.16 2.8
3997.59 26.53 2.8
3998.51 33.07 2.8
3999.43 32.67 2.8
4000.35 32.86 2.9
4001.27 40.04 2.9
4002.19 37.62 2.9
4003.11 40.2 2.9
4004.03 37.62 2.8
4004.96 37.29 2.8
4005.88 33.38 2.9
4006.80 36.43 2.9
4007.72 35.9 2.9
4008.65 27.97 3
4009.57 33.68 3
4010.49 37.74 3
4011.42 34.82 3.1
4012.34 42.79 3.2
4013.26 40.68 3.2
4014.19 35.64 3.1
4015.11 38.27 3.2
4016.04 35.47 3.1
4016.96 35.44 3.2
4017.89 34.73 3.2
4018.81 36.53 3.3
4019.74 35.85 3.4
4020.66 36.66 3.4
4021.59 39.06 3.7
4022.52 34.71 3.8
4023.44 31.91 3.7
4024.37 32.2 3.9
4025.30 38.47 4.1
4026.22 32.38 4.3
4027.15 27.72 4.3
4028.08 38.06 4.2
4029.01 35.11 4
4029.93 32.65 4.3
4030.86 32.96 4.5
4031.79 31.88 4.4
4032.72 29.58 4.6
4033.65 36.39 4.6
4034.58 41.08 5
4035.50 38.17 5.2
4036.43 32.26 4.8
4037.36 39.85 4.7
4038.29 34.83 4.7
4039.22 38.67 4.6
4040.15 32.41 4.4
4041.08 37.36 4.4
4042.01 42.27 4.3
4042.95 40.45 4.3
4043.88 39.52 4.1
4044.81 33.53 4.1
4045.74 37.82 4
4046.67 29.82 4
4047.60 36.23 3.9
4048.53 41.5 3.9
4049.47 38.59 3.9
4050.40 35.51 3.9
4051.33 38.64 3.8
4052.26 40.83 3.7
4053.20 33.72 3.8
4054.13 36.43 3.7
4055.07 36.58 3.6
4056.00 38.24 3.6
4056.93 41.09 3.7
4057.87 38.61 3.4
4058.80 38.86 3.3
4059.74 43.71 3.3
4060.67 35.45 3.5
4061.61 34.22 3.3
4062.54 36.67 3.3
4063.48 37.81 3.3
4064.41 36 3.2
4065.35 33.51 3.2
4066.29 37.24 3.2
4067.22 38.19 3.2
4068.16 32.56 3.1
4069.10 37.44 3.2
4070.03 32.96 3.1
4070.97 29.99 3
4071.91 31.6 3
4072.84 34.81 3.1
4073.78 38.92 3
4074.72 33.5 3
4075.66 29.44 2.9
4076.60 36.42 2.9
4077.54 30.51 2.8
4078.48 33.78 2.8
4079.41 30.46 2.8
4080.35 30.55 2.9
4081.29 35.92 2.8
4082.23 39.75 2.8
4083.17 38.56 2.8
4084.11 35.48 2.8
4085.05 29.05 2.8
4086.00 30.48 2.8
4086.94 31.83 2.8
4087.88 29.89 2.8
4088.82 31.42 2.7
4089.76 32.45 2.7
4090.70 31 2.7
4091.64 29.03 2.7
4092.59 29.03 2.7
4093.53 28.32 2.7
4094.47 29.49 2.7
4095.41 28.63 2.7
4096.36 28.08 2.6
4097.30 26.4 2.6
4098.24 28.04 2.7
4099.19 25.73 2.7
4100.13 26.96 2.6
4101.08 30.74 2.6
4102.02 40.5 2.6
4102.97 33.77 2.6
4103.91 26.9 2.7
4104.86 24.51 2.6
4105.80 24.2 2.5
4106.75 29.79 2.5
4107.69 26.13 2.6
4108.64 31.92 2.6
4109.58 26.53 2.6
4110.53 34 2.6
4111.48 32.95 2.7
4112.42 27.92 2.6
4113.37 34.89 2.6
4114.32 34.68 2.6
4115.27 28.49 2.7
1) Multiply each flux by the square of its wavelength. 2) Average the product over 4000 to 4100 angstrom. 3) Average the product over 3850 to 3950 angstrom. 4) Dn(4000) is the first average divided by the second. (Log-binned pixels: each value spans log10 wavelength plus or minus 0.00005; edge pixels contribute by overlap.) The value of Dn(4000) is 1.27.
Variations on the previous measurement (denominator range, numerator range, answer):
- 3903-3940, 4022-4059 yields 1.31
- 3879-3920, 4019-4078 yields 1.32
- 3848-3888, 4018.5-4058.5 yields 1.31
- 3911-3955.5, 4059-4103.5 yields 1.18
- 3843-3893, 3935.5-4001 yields 1.06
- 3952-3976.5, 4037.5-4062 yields 1.50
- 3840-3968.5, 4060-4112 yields 1.20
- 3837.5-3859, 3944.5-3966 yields 1.16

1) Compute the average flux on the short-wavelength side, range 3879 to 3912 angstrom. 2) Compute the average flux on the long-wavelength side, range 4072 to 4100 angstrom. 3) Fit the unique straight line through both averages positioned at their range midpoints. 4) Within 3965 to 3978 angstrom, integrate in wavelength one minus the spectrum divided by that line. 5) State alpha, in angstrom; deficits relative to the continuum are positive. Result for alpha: 3.1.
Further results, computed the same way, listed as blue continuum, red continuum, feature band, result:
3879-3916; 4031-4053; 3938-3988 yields 4.9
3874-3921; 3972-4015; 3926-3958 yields 2.0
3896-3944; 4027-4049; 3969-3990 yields 2.5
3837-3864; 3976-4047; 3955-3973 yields 4.0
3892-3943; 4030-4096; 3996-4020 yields -2.2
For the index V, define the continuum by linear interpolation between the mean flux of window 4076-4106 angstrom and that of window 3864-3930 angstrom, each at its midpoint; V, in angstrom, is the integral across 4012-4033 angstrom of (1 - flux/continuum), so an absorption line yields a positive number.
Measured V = -3.1 angstrom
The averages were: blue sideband 30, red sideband 30.9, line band 35.2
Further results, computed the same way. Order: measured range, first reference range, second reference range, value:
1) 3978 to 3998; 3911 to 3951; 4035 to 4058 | 0.1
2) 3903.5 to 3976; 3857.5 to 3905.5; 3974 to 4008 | 5.8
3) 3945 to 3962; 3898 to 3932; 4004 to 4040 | 0.3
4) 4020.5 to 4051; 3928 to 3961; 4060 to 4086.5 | -2.7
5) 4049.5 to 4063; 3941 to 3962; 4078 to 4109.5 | -3.0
